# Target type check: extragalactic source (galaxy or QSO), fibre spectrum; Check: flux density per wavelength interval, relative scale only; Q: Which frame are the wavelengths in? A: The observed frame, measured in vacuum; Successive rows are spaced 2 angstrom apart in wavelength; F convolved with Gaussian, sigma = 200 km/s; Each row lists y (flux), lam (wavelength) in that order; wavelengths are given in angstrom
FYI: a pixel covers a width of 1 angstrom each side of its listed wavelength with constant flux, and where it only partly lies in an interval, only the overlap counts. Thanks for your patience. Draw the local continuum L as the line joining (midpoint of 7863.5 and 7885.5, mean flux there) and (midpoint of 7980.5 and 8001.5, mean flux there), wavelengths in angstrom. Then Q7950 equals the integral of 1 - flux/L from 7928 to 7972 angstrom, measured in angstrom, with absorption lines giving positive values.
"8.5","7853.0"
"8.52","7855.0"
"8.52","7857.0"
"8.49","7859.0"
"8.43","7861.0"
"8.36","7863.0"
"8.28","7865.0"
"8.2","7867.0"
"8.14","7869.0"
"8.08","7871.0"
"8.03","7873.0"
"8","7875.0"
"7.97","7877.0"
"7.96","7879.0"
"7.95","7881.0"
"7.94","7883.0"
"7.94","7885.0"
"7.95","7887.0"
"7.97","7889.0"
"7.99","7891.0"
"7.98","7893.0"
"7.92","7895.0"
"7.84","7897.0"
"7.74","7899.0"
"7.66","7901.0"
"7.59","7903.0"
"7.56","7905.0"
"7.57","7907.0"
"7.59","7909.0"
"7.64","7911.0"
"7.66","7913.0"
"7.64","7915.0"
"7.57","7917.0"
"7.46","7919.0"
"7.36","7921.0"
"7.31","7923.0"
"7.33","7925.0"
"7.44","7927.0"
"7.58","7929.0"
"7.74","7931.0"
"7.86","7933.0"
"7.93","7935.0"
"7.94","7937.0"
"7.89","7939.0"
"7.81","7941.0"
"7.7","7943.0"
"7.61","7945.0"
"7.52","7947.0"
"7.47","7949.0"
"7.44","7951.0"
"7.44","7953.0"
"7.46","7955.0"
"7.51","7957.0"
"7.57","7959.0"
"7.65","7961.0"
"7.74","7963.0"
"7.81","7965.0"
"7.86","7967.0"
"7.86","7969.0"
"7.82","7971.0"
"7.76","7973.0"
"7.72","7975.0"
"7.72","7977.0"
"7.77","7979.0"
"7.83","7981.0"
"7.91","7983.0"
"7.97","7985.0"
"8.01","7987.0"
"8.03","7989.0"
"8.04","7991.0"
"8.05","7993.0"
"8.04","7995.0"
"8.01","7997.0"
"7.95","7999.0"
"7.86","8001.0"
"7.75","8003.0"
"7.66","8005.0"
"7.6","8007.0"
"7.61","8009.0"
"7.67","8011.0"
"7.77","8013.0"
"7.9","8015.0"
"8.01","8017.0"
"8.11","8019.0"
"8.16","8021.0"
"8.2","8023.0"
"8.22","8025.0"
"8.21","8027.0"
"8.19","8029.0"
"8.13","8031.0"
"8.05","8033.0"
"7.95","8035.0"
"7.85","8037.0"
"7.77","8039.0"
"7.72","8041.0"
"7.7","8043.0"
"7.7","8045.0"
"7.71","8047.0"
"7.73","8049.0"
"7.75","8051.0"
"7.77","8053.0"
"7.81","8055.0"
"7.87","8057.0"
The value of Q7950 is 1.7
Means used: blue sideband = 8.05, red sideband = 7.98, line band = 7.69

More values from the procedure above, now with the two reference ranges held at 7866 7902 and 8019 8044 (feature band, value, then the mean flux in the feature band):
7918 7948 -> 1.30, 7.63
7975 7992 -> 0.21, 7.9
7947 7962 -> 0.90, 7.51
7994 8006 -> 0.19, 7.88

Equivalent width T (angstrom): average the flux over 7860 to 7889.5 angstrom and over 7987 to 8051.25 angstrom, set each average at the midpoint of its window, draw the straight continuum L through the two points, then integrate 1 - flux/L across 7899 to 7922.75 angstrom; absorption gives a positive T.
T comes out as 1.4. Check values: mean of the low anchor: 8.08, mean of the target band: 7.57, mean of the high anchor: 7.91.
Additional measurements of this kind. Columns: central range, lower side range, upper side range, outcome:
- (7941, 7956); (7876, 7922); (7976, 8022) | 0.54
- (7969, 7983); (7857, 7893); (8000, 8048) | 0.31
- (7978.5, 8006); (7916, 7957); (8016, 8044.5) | -0.28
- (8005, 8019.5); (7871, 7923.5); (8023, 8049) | 0.22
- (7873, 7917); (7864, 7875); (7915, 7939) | 0.49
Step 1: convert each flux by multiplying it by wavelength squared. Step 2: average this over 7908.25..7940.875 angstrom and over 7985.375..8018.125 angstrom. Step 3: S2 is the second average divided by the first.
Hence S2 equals 1.1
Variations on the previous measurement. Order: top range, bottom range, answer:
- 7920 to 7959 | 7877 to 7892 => 0.97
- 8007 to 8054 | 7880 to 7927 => 1.06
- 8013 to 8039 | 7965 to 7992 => 1.04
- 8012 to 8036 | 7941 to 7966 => 1.08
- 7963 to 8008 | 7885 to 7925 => 1.04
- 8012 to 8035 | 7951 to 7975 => 1.07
